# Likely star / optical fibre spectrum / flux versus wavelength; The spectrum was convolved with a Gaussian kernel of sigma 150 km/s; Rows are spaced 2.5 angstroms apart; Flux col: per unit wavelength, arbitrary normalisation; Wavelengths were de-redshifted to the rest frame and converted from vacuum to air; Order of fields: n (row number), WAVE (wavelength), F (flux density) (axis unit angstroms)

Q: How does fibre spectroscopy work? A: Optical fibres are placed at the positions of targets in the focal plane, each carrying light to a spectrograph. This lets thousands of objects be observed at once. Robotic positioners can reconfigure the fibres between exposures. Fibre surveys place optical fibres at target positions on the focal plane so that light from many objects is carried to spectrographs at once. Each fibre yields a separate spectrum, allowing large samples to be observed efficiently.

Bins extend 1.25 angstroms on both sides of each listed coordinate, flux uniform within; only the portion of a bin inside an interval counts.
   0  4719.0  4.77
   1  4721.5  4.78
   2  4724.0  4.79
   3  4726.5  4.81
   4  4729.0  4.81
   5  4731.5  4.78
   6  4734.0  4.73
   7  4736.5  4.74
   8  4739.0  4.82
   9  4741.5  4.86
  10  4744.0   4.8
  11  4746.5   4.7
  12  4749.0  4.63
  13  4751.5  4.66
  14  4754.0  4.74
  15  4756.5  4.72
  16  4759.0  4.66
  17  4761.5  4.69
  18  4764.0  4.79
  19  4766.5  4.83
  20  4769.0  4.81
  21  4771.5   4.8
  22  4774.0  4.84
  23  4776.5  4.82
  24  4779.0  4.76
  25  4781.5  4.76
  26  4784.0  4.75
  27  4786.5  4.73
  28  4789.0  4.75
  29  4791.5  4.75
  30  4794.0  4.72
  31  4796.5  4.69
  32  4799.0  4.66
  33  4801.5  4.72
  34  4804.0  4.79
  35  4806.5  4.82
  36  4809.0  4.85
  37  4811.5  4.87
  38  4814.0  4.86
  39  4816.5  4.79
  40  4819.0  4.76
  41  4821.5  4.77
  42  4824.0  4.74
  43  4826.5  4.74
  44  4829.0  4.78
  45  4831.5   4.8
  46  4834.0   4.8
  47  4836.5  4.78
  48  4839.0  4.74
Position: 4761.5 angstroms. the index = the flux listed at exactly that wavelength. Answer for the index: 4.69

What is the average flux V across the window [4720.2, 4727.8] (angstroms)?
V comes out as 4.79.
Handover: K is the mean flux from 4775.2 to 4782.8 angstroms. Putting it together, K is 4.78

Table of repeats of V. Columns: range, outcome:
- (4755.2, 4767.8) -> 4.74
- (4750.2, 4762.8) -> 4.69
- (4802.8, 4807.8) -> 4.81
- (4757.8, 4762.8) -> 4.68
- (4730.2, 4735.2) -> 4.76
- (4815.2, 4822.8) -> 4.77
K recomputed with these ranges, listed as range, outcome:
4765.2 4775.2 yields 4.82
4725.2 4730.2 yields 4.81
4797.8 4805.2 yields 4.72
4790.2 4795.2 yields 4.74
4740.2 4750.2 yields 4.75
